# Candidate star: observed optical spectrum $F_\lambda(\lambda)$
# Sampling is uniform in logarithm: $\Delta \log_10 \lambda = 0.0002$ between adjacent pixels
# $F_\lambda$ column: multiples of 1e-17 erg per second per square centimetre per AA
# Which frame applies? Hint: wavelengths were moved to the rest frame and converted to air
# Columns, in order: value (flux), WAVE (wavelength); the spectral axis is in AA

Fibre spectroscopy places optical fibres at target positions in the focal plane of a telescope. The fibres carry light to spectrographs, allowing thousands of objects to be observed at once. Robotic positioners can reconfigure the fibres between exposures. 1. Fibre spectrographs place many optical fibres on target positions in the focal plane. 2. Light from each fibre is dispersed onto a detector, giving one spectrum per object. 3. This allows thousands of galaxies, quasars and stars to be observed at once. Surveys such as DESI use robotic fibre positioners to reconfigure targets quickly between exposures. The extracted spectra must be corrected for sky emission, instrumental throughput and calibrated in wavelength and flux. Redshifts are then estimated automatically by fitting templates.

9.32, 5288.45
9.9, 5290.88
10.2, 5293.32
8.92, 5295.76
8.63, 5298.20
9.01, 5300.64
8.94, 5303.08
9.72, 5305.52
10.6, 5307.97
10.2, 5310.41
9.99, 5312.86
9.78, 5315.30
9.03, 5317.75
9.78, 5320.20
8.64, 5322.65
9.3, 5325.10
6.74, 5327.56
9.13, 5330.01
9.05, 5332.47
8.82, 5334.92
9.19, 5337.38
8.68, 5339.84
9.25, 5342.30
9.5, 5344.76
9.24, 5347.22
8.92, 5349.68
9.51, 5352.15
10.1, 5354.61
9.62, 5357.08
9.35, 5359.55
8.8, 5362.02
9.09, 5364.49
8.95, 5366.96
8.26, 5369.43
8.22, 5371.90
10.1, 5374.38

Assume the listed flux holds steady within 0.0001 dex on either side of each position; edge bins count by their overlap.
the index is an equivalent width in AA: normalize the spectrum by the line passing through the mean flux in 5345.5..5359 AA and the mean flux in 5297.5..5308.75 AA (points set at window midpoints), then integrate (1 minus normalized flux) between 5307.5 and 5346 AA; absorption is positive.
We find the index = 0.9 AA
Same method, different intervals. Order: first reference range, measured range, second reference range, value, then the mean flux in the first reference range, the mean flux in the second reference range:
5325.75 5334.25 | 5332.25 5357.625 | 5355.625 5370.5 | -1.7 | 8.41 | 9.03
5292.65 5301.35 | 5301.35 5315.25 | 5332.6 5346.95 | -1.1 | 9.13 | 9.1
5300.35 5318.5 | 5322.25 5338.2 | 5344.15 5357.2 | 1.5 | 9.71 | 9.47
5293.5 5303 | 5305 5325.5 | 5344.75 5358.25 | -1.2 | 9.01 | 9.48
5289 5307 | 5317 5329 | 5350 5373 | 0.7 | 9.35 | 9.1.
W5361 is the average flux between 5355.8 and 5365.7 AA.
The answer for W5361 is 9.21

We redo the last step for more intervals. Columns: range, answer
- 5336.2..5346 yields 9.16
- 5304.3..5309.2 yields 10.2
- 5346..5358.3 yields 9.48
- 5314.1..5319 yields 9.4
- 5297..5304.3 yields 8.87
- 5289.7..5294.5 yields 10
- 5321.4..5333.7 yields 8.58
